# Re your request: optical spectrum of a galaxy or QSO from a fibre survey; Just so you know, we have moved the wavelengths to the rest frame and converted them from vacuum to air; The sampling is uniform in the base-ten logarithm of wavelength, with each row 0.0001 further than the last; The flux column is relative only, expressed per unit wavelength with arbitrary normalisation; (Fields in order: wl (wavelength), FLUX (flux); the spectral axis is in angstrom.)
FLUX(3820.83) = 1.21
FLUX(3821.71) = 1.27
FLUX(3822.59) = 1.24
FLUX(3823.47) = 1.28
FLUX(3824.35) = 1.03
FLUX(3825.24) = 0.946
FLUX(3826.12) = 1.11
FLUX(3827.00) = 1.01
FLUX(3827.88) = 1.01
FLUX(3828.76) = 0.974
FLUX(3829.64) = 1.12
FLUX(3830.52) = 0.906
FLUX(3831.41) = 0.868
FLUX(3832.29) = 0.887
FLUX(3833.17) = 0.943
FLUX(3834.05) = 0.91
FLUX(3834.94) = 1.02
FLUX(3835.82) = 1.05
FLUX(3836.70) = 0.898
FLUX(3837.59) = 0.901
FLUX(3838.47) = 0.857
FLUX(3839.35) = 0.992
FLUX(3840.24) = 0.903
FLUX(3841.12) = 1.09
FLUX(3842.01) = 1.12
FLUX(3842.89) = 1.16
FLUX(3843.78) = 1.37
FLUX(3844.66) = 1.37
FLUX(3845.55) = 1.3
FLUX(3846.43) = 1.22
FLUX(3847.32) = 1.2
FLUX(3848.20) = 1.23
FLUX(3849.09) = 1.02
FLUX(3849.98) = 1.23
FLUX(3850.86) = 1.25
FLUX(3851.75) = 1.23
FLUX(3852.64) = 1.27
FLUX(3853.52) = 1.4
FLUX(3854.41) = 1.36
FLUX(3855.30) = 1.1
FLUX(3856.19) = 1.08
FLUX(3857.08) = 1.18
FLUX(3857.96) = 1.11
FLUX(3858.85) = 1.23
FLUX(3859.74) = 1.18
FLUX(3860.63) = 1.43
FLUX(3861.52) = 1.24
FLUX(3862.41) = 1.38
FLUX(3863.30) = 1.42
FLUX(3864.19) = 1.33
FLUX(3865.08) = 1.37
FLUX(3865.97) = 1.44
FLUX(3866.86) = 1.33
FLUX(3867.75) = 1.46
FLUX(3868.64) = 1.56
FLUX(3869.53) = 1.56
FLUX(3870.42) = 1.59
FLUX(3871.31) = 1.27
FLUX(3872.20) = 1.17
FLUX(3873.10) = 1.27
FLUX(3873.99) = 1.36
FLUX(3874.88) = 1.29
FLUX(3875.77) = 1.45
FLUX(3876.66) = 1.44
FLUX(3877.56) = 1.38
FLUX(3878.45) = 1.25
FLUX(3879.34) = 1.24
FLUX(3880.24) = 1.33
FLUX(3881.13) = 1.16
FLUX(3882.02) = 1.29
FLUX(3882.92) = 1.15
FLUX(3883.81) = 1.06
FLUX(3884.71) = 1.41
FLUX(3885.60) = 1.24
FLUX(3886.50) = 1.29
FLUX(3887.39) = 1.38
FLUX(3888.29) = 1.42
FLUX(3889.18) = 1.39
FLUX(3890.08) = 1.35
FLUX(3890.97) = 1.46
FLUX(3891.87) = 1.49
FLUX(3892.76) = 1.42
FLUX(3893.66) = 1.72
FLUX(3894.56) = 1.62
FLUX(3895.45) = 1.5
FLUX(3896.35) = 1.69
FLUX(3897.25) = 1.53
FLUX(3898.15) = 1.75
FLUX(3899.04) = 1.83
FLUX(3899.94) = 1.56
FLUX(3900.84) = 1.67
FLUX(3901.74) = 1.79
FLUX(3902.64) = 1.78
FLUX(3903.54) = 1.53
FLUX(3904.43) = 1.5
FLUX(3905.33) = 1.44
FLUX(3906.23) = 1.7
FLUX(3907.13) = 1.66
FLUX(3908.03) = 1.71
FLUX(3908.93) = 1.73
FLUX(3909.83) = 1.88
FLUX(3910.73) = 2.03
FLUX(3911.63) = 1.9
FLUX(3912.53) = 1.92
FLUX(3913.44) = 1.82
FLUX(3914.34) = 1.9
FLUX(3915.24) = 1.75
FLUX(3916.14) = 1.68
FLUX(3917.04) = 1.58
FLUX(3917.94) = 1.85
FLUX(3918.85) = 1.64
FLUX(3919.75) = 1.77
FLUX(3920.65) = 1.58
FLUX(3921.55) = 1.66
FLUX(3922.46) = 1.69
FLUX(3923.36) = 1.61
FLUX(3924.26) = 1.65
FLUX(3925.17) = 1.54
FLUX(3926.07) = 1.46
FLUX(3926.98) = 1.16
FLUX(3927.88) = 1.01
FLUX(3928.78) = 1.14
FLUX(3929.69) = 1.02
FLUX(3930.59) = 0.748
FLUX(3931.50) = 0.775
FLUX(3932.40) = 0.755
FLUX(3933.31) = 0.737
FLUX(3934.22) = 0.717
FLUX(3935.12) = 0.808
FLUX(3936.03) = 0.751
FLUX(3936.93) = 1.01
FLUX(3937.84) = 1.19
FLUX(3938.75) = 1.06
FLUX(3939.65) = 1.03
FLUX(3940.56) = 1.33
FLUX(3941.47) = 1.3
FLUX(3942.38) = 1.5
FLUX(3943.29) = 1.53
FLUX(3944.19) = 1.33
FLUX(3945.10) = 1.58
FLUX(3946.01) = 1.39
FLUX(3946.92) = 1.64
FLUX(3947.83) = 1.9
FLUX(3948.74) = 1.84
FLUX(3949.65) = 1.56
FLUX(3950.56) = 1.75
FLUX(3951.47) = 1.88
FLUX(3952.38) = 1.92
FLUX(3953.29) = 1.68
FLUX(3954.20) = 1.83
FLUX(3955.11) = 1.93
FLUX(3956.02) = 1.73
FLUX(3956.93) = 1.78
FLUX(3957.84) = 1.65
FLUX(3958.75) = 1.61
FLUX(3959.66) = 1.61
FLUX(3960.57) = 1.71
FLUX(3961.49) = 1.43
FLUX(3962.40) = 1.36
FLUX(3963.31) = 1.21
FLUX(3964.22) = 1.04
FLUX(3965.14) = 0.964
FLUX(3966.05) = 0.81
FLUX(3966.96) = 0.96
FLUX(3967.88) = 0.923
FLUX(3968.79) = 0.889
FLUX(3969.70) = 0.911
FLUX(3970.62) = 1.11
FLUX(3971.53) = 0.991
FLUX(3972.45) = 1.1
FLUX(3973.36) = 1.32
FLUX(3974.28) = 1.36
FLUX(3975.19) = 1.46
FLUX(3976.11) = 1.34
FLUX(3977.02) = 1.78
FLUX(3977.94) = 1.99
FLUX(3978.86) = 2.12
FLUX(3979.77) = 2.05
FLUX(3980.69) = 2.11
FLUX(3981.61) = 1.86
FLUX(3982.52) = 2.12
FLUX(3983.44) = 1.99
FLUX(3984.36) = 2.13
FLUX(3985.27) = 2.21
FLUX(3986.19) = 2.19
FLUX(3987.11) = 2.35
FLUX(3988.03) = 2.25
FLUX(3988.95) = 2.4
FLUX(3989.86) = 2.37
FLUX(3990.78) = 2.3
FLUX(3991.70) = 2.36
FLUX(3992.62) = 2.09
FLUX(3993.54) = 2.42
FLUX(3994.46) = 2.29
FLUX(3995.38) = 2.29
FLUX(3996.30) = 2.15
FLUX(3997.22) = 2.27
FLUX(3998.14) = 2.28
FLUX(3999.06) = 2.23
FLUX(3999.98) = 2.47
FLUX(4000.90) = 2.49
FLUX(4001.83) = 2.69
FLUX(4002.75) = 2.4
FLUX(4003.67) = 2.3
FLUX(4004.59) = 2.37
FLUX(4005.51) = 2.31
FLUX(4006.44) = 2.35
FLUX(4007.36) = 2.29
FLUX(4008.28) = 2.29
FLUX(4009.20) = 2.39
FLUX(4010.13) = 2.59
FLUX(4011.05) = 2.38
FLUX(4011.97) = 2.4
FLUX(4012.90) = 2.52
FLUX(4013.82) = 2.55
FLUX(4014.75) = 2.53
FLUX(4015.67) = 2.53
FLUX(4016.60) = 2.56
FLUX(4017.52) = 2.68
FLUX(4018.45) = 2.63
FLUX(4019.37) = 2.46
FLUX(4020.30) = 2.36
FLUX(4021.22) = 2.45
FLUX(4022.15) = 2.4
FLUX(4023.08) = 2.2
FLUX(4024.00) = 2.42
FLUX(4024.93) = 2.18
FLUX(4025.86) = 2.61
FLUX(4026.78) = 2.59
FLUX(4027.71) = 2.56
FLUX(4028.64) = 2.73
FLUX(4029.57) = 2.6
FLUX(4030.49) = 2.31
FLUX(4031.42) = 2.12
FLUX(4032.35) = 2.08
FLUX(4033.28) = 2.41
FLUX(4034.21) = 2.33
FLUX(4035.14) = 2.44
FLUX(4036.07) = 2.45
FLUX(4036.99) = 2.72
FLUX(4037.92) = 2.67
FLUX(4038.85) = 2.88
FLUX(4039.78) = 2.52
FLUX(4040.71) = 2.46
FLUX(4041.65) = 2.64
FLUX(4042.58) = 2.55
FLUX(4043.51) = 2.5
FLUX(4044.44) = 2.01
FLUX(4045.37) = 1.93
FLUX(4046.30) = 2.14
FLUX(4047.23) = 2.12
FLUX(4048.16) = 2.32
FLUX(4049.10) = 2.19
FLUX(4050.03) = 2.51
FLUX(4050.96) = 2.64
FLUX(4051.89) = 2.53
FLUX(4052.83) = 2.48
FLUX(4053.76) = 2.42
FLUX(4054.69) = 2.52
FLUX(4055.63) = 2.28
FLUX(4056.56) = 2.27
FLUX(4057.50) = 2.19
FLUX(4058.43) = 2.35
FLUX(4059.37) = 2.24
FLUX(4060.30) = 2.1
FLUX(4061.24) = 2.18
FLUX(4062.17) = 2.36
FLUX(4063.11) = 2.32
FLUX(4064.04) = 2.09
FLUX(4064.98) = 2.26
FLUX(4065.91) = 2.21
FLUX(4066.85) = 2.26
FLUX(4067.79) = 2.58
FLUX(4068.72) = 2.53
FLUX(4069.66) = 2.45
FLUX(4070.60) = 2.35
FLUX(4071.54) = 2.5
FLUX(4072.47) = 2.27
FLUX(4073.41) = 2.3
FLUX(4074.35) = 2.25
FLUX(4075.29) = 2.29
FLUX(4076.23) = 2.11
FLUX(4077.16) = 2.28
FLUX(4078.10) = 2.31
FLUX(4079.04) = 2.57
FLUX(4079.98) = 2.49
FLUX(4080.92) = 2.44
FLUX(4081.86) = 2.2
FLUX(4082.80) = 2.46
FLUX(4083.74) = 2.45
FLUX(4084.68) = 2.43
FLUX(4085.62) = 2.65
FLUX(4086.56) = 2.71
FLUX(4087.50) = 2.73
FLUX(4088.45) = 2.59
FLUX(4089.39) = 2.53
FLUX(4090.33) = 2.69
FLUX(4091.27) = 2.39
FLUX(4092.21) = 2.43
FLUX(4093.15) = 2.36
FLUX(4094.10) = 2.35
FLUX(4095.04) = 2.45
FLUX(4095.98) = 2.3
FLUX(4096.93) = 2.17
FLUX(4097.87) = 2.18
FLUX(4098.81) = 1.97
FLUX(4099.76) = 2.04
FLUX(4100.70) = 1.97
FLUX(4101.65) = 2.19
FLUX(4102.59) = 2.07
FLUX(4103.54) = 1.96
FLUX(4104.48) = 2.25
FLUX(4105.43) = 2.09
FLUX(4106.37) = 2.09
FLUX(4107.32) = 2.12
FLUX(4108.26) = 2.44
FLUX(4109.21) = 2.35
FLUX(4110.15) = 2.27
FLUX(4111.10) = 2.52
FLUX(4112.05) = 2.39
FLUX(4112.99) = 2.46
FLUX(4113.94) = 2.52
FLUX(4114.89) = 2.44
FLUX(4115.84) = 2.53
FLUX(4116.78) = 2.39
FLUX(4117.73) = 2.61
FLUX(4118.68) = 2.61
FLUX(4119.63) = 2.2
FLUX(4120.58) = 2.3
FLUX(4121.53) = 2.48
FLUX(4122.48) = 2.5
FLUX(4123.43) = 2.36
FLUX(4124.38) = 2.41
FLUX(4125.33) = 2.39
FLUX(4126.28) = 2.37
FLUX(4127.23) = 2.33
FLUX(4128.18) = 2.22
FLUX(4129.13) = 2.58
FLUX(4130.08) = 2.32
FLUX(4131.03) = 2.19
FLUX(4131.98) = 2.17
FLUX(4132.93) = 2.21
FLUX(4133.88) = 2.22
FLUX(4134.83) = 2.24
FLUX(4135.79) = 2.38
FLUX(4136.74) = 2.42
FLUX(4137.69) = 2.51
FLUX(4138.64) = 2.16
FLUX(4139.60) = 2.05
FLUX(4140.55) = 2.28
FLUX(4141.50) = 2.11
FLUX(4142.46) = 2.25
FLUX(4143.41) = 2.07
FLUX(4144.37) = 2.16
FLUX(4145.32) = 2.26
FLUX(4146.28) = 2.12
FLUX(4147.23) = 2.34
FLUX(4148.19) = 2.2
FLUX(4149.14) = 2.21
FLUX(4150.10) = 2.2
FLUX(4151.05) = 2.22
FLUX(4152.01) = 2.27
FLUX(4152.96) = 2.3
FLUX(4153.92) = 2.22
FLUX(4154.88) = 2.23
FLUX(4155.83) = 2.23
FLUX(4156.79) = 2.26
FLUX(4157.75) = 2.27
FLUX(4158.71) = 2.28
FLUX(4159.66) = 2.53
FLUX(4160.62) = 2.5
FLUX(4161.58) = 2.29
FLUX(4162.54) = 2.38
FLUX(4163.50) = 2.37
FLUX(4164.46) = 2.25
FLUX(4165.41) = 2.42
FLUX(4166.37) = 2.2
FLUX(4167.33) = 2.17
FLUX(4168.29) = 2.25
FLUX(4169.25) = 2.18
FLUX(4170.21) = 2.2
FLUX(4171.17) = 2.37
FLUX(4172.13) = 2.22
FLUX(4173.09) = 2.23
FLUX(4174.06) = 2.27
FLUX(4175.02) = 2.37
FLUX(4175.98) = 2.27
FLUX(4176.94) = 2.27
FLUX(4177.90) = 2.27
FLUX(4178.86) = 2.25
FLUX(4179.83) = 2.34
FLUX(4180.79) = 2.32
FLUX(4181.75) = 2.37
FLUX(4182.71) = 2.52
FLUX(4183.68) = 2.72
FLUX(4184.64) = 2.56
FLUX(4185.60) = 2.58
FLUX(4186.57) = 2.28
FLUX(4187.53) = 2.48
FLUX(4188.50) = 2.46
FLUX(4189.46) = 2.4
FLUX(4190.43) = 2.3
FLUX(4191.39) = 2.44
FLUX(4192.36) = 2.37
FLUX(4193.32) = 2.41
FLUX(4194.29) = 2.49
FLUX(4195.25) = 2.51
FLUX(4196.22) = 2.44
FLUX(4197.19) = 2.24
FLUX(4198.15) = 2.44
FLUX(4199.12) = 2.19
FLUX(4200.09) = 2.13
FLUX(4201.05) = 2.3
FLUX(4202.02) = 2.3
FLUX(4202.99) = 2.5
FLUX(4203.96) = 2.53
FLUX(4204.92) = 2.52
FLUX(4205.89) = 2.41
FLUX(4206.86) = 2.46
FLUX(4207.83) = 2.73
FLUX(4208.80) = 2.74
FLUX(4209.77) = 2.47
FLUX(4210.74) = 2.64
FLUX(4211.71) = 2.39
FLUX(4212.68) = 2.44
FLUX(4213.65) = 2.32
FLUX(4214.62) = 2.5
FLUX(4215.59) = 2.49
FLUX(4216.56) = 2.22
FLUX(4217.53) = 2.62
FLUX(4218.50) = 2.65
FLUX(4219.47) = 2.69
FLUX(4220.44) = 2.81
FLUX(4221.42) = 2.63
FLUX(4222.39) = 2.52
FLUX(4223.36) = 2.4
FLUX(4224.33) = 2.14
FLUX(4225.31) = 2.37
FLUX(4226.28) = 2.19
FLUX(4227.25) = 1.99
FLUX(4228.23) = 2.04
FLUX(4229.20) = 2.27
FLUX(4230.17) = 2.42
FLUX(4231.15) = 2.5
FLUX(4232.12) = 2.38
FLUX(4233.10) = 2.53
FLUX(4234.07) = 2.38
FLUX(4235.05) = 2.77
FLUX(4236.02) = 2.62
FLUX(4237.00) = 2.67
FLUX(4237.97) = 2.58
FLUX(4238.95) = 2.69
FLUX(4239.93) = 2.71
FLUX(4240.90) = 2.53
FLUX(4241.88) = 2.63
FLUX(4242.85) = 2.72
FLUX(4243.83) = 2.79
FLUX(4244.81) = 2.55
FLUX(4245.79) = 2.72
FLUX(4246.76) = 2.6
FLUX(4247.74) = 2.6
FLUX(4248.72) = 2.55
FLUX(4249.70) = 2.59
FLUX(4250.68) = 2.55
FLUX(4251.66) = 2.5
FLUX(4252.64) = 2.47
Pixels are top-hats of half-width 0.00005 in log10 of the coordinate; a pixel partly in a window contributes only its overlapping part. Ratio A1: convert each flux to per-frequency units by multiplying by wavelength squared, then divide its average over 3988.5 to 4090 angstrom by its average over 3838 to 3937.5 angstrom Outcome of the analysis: 1.9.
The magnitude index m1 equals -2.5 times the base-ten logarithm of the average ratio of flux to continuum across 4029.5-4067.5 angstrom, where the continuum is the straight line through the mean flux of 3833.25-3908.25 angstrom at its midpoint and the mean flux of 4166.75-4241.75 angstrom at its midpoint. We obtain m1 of -0.226 mag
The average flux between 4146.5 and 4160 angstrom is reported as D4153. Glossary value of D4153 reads 2.26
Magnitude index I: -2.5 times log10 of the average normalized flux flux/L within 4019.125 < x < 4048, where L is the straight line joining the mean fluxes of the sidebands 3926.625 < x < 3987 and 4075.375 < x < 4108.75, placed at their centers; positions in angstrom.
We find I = -0.240 mag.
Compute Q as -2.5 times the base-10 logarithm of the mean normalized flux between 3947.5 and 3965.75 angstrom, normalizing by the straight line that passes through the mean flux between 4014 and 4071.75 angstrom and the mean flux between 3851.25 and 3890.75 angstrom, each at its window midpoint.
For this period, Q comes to 0.15 mag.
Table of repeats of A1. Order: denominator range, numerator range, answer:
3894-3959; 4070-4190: 1.69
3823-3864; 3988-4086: 2.33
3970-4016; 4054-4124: 1.15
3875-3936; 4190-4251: 1.99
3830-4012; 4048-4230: 1.70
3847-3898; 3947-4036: 1.62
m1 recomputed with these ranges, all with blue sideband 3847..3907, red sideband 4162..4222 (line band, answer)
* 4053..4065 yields -0.16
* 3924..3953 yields 0.23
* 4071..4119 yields -0.13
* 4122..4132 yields -0.08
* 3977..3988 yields -0.21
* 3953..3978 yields 0.22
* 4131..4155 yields 0.01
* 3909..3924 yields -0.17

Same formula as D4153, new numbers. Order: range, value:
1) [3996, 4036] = 2.42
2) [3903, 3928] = 1.66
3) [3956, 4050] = 2.11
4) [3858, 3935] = 1.44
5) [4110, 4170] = 2.31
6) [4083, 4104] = 2.35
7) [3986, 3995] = 2.31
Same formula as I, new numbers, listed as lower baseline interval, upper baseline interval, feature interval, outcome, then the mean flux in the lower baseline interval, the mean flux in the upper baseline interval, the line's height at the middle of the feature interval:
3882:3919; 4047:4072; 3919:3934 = 0.33 mag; 1.6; 2.34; 1.72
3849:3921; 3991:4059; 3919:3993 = 0.28 mag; 1.47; 2.41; 1.94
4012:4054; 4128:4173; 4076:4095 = -0.05 mag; 2.44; 2.27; 2.36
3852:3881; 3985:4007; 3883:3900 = 0.04 mag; 1.32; 2.33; 1.52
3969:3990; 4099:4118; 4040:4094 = -0.12 mag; 1.79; 2.28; 2.12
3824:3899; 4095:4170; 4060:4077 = -0.13 mag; 1.25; 2.28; 2.04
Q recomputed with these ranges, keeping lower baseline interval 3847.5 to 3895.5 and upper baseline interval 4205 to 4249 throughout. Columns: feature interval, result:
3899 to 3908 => -0.15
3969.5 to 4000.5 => -0.15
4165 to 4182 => 0.03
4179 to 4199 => -0.02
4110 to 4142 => -0.09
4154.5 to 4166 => -0.02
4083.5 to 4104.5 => -0.14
